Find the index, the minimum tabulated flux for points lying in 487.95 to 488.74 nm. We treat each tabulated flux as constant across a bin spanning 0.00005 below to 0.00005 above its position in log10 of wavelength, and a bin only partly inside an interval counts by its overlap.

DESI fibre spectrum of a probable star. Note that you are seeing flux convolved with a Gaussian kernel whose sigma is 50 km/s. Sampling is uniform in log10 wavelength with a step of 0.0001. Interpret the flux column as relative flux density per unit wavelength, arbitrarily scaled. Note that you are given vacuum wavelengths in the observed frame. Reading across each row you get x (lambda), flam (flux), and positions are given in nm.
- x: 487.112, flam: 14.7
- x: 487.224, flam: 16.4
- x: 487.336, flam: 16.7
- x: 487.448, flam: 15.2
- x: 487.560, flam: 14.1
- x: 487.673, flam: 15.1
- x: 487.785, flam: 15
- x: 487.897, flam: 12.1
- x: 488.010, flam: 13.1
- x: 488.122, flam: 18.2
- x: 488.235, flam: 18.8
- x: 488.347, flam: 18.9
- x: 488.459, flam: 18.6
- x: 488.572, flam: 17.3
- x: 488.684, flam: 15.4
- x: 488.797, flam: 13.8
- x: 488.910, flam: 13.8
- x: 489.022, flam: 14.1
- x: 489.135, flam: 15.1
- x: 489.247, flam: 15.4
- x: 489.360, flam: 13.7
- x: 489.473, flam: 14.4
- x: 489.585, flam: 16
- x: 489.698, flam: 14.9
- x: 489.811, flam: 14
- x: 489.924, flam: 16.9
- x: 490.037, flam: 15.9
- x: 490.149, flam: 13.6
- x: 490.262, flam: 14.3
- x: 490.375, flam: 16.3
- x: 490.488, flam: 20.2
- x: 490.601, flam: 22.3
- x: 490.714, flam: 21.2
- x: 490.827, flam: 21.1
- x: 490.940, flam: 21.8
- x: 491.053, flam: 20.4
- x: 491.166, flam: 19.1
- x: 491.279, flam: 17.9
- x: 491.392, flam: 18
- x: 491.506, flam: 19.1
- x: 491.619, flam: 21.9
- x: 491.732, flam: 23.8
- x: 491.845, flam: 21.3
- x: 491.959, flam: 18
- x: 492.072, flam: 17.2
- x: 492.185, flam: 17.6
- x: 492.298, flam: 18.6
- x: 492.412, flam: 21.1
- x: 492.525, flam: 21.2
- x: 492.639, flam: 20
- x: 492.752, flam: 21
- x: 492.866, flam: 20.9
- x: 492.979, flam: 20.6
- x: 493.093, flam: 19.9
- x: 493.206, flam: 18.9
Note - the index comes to 13.1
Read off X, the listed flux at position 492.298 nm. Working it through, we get 18.6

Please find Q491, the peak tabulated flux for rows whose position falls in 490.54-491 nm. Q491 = 22.3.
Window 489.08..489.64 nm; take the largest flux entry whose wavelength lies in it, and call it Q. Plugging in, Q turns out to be 16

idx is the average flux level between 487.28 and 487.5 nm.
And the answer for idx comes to 16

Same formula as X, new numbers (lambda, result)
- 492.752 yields 21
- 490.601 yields 22.3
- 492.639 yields 20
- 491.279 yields 17.9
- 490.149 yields 13.6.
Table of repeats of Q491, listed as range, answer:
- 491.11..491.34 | 19.1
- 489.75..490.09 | 16.9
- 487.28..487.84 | 16.7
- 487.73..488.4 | 18.9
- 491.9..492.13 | 18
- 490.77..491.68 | 21.9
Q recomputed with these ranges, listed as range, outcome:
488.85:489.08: 14.1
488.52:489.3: 17.3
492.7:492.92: 21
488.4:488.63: 18.6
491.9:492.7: 21.2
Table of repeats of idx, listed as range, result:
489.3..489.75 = 14.7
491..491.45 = 18.8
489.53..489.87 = 14.9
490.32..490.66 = 19.6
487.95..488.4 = 17.2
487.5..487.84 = 14.7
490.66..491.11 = 21.1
